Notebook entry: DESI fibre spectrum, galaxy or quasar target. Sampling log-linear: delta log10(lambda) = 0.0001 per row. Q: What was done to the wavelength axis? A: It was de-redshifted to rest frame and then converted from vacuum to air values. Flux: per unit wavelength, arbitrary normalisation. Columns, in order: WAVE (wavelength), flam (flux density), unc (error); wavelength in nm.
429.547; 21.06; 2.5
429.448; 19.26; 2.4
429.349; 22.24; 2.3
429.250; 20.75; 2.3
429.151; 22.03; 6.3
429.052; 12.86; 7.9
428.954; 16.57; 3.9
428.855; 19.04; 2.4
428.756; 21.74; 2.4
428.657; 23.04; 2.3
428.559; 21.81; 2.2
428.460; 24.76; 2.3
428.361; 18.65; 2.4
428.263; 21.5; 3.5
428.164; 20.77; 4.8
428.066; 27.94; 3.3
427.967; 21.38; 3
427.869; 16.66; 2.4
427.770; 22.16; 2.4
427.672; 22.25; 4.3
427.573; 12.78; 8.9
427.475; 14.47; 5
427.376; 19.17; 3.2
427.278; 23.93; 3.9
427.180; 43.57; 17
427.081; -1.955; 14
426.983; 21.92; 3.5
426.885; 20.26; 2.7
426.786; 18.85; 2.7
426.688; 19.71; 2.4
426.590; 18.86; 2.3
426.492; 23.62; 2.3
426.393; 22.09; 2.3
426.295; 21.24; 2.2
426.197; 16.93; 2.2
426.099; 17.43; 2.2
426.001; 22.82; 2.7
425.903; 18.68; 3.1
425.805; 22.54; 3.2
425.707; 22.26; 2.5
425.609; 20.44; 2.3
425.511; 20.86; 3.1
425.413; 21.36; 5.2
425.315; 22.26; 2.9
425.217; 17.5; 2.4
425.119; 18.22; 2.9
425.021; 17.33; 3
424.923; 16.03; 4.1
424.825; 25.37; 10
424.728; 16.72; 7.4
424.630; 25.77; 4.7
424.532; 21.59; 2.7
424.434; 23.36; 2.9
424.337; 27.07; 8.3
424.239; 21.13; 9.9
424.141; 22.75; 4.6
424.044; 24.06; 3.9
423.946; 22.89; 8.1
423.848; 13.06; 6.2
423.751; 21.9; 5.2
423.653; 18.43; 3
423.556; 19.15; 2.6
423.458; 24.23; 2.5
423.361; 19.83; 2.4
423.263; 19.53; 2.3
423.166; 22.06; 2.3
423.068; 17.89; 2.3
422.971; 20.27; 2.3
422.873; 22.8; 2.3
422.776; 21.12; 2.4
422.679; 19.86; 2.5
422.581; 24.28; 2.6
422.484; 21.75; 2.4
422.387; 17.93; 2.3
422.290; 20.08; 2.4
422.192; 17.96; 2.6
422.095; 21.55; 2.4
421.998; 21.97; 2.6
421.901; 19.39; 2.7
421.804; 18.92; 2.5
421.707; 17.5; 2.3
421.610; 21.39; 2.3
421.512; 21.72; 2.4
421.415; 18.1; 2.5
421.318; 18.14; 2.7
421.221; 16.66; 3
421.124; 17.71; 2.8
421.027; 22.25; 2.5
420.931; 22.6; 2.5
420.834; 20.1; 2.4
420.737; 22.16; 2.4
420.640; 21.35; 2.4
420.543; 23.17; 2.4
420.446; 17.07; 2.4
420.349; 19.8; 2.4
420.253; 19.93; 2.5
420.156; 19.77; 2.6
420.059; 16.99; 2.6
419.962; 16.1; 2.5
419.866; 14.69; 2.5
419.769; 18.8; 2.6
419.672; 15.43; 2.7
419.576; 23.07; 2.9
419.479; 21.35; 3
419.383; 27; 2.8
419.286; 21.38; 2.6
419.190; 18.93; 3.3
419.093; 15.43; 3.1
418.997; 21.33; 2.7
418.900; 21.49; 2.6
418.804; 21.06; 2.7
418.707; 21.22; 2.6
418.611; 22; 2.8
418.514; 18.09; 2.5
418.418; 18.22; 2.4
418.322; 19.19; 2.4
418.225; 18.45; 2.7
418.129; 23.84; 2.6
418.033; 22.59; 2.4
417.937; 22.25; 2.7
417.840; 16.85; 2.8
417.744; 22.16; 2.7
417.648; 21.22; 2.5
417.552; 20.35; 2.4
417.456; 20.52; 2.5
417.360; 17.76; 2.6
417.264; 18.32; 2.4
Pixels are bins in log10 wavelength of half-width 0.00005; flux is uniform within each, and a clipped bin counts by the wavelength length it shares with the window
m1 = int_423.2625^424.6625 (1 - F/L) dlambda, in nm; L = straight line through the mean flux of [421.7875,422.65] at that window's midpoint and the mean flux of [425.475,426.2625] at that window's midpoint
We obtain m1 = -0.09 nm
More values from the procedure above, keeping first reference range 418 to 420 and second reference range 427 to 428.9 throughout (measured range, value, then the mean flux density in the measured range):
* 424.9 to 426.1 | 0.031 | 20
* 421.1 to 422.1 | 0.044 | 19.3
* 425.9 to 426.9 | 0.025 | 20.1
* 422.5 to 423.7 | -0.028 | 20.8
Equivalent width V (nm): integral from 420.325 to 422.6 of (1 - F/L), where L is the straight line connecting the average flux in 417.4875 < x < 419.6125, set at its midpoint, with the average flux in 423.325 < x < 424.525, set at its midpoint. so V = 0.116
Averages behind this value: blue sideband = 20.8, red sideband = 21.5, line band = 20.1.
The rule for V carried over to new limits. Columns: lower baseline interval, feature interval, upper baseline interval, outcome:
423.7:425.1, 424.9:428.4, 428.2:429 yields 0.151 nm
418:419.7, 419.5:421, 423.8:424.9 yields 0.107 nm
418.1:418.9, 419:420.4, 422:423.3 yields 0.075 nm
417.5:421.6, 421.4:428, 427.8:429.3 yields -0.019 nm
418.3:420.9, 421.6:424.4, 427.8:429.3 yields -0.079 nm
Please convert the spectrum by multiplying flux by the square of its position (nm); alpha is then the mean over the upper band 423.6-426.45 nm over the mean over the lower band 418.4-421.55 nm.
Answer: 1.07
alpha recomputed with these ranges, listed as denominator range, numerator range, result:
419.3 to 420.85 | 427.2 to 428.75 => 1.11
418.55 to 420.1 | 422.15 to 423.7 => 1.05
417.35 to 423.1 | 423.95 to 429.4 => 1.06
